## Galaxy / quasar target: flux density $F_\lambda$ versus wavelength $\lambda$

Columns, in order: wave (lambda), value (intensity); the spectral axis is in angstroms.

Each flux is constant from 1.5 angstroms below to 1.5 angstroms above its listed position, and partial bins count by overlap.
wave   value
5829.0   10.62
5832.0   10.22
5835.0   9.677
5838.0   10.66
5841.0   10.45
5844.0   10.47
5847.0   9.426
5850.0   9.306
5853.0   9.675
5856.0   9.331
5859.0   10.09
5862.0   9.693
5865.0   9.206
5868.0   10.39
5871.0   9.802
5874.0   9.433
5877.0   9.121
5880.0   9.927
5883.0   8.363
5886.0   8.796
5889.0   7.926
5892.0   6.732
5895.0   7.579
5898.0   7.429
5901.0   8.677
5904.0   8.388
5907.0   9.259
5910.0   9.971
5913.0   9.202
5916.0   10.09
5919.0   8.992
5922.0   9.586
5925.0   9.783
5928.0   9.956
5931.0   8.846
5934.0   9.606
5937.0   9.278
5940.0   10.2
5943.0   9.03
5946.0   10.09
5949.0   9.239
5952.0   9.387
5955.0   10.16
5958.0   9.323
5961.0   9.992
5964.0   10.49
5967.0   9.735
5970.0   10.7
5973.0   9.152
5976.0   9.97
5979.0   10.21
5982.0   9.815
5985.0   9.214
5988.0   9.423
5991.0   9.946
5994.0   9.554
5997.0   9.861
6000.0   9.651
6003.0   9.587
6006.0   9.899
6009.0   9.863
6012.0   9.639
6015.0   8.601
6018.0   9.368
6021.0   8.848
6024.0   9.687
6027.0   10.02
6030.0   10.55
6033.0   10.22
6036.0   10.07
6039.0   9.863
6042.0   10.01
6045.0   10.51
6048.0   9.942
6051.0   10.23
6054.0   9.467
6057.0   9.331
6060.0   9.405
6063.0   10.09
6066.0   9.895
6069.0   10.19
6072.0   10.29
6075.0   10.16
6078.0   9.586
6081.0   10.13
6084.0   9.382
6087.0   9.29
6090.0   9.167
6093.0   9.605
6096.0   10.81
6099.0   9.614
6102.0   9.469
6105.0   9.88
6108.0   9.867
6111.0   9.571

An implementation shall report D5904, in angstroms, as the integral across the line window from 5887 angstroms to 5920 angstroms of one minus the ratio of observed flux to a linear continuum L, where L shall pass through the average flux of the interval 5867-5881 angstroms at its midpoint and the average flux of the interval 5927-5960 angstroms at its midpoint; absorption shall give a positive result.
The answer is 3.7 angstroms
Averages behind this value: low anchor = 9.7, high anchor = 9.56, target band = 8.56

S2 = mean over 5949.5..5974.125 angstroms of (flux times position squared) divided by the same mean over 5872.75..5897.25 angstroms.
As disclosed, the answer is 1.20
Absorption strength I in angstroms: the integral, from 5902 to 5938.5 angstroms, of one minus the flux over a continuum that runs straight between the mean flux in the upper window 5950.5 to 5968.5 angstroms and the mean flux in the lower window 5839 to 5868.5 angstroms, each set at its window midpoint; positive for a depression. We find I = 1.6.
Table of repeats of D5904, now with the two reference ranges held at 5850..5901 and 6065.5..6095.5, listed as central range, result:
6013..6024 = 0.5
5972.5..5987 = -0.5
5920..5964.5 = -1.9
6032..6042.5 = -0.4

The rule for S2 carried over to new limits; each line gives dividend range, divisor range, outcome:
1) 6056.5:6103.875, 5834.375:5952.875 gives 1.12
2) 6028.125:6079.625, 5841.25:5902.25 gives 1.17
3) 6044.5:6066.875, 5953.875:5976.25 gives 1.02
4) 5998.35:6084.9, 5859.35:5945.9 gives 1.12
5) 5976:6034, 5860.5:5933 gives 1.11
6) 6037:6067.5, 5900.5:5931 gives 1.10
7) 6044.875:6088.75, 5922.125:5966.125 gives 1.06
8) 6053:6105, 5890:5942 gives 1.14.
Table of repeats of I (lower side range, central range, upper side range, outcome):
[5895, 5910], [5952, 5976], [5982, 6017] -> -1.9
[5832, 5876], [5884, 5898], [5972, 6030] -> 2.9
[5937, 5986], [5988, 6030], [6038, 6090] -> 0.9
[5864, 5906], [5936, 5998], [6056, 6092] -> -4.1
